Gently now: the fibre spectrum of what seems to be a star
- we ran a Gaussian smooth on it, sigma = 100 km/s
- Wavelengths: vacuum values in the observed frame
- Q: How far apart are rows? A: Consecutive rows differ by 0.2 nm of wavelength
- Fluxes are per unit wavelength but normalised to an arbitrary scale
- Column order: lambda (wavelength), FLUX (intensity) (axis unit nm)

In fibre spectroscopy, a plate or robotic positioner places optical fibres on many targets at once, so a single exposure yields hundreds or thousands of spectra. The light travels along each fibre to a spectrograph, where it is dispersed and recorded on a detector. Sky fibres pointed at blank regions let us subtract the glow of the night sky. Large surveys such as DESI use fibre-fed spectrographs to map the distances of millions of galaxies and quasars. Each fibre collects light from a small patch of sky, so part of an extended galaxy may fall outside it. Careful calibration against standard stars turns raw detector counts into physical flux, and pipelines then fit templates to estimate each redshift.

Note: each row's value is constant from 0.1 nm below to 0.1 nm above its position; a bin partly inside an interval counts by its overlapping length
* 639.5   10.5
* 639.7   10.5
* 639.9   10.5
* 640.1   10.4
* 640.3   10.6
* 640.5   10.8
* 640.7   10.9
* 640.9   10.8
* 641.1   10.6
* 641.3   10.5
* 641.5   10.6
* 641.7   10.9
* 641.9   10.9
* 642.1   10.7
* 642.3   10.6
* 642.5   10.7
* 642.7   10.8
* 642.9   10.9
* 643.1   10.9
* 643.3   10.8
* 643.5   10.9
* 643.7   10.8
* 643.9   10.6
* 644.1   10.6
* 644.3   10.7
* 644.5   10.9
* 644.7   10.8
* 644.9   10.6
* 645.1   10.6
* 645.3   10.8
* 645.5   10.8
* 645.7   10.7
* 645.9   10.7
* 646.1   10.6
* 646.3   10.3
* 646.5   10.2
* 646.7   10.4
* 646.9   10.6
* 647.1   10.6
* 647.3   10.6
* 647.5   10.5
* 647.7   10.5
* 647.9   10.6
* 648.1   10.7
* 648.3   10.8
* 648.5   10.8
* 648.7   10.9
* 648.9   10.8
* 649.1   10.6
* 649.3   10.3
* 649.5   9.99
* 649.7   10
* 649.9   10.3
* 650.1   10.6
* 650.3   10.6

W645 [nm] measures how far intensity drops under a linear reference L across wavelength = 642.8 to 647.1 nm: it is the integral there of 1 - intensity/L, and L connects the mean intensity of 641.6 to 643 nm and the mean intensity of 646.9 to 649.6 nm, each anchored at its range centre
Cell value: 0.01 nm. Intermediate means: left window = 10.8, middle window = 10.7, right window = 10.6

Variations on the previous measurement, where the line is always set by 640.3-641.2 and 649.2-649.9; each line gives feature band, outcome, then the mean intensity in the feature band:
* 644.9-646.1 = -0.03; 10.7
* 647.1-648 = -0.03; 10.6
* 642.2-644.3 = -0.04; 10.8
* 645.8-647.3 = -0.02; 10.5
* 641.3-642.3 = 0.00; 10.7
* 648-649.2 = -0.07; 10.8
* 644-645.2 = -0.03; 10.7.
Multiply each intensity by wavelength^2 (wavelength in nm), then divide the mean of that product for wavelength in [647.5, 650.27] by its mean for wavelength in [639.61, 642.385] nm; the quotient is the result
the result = 1.01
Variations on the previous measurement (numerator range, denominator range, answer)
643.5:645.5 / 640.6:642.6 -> 1.01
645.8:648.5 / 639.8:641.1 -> 1.01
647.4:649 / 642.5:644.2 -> 1.01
